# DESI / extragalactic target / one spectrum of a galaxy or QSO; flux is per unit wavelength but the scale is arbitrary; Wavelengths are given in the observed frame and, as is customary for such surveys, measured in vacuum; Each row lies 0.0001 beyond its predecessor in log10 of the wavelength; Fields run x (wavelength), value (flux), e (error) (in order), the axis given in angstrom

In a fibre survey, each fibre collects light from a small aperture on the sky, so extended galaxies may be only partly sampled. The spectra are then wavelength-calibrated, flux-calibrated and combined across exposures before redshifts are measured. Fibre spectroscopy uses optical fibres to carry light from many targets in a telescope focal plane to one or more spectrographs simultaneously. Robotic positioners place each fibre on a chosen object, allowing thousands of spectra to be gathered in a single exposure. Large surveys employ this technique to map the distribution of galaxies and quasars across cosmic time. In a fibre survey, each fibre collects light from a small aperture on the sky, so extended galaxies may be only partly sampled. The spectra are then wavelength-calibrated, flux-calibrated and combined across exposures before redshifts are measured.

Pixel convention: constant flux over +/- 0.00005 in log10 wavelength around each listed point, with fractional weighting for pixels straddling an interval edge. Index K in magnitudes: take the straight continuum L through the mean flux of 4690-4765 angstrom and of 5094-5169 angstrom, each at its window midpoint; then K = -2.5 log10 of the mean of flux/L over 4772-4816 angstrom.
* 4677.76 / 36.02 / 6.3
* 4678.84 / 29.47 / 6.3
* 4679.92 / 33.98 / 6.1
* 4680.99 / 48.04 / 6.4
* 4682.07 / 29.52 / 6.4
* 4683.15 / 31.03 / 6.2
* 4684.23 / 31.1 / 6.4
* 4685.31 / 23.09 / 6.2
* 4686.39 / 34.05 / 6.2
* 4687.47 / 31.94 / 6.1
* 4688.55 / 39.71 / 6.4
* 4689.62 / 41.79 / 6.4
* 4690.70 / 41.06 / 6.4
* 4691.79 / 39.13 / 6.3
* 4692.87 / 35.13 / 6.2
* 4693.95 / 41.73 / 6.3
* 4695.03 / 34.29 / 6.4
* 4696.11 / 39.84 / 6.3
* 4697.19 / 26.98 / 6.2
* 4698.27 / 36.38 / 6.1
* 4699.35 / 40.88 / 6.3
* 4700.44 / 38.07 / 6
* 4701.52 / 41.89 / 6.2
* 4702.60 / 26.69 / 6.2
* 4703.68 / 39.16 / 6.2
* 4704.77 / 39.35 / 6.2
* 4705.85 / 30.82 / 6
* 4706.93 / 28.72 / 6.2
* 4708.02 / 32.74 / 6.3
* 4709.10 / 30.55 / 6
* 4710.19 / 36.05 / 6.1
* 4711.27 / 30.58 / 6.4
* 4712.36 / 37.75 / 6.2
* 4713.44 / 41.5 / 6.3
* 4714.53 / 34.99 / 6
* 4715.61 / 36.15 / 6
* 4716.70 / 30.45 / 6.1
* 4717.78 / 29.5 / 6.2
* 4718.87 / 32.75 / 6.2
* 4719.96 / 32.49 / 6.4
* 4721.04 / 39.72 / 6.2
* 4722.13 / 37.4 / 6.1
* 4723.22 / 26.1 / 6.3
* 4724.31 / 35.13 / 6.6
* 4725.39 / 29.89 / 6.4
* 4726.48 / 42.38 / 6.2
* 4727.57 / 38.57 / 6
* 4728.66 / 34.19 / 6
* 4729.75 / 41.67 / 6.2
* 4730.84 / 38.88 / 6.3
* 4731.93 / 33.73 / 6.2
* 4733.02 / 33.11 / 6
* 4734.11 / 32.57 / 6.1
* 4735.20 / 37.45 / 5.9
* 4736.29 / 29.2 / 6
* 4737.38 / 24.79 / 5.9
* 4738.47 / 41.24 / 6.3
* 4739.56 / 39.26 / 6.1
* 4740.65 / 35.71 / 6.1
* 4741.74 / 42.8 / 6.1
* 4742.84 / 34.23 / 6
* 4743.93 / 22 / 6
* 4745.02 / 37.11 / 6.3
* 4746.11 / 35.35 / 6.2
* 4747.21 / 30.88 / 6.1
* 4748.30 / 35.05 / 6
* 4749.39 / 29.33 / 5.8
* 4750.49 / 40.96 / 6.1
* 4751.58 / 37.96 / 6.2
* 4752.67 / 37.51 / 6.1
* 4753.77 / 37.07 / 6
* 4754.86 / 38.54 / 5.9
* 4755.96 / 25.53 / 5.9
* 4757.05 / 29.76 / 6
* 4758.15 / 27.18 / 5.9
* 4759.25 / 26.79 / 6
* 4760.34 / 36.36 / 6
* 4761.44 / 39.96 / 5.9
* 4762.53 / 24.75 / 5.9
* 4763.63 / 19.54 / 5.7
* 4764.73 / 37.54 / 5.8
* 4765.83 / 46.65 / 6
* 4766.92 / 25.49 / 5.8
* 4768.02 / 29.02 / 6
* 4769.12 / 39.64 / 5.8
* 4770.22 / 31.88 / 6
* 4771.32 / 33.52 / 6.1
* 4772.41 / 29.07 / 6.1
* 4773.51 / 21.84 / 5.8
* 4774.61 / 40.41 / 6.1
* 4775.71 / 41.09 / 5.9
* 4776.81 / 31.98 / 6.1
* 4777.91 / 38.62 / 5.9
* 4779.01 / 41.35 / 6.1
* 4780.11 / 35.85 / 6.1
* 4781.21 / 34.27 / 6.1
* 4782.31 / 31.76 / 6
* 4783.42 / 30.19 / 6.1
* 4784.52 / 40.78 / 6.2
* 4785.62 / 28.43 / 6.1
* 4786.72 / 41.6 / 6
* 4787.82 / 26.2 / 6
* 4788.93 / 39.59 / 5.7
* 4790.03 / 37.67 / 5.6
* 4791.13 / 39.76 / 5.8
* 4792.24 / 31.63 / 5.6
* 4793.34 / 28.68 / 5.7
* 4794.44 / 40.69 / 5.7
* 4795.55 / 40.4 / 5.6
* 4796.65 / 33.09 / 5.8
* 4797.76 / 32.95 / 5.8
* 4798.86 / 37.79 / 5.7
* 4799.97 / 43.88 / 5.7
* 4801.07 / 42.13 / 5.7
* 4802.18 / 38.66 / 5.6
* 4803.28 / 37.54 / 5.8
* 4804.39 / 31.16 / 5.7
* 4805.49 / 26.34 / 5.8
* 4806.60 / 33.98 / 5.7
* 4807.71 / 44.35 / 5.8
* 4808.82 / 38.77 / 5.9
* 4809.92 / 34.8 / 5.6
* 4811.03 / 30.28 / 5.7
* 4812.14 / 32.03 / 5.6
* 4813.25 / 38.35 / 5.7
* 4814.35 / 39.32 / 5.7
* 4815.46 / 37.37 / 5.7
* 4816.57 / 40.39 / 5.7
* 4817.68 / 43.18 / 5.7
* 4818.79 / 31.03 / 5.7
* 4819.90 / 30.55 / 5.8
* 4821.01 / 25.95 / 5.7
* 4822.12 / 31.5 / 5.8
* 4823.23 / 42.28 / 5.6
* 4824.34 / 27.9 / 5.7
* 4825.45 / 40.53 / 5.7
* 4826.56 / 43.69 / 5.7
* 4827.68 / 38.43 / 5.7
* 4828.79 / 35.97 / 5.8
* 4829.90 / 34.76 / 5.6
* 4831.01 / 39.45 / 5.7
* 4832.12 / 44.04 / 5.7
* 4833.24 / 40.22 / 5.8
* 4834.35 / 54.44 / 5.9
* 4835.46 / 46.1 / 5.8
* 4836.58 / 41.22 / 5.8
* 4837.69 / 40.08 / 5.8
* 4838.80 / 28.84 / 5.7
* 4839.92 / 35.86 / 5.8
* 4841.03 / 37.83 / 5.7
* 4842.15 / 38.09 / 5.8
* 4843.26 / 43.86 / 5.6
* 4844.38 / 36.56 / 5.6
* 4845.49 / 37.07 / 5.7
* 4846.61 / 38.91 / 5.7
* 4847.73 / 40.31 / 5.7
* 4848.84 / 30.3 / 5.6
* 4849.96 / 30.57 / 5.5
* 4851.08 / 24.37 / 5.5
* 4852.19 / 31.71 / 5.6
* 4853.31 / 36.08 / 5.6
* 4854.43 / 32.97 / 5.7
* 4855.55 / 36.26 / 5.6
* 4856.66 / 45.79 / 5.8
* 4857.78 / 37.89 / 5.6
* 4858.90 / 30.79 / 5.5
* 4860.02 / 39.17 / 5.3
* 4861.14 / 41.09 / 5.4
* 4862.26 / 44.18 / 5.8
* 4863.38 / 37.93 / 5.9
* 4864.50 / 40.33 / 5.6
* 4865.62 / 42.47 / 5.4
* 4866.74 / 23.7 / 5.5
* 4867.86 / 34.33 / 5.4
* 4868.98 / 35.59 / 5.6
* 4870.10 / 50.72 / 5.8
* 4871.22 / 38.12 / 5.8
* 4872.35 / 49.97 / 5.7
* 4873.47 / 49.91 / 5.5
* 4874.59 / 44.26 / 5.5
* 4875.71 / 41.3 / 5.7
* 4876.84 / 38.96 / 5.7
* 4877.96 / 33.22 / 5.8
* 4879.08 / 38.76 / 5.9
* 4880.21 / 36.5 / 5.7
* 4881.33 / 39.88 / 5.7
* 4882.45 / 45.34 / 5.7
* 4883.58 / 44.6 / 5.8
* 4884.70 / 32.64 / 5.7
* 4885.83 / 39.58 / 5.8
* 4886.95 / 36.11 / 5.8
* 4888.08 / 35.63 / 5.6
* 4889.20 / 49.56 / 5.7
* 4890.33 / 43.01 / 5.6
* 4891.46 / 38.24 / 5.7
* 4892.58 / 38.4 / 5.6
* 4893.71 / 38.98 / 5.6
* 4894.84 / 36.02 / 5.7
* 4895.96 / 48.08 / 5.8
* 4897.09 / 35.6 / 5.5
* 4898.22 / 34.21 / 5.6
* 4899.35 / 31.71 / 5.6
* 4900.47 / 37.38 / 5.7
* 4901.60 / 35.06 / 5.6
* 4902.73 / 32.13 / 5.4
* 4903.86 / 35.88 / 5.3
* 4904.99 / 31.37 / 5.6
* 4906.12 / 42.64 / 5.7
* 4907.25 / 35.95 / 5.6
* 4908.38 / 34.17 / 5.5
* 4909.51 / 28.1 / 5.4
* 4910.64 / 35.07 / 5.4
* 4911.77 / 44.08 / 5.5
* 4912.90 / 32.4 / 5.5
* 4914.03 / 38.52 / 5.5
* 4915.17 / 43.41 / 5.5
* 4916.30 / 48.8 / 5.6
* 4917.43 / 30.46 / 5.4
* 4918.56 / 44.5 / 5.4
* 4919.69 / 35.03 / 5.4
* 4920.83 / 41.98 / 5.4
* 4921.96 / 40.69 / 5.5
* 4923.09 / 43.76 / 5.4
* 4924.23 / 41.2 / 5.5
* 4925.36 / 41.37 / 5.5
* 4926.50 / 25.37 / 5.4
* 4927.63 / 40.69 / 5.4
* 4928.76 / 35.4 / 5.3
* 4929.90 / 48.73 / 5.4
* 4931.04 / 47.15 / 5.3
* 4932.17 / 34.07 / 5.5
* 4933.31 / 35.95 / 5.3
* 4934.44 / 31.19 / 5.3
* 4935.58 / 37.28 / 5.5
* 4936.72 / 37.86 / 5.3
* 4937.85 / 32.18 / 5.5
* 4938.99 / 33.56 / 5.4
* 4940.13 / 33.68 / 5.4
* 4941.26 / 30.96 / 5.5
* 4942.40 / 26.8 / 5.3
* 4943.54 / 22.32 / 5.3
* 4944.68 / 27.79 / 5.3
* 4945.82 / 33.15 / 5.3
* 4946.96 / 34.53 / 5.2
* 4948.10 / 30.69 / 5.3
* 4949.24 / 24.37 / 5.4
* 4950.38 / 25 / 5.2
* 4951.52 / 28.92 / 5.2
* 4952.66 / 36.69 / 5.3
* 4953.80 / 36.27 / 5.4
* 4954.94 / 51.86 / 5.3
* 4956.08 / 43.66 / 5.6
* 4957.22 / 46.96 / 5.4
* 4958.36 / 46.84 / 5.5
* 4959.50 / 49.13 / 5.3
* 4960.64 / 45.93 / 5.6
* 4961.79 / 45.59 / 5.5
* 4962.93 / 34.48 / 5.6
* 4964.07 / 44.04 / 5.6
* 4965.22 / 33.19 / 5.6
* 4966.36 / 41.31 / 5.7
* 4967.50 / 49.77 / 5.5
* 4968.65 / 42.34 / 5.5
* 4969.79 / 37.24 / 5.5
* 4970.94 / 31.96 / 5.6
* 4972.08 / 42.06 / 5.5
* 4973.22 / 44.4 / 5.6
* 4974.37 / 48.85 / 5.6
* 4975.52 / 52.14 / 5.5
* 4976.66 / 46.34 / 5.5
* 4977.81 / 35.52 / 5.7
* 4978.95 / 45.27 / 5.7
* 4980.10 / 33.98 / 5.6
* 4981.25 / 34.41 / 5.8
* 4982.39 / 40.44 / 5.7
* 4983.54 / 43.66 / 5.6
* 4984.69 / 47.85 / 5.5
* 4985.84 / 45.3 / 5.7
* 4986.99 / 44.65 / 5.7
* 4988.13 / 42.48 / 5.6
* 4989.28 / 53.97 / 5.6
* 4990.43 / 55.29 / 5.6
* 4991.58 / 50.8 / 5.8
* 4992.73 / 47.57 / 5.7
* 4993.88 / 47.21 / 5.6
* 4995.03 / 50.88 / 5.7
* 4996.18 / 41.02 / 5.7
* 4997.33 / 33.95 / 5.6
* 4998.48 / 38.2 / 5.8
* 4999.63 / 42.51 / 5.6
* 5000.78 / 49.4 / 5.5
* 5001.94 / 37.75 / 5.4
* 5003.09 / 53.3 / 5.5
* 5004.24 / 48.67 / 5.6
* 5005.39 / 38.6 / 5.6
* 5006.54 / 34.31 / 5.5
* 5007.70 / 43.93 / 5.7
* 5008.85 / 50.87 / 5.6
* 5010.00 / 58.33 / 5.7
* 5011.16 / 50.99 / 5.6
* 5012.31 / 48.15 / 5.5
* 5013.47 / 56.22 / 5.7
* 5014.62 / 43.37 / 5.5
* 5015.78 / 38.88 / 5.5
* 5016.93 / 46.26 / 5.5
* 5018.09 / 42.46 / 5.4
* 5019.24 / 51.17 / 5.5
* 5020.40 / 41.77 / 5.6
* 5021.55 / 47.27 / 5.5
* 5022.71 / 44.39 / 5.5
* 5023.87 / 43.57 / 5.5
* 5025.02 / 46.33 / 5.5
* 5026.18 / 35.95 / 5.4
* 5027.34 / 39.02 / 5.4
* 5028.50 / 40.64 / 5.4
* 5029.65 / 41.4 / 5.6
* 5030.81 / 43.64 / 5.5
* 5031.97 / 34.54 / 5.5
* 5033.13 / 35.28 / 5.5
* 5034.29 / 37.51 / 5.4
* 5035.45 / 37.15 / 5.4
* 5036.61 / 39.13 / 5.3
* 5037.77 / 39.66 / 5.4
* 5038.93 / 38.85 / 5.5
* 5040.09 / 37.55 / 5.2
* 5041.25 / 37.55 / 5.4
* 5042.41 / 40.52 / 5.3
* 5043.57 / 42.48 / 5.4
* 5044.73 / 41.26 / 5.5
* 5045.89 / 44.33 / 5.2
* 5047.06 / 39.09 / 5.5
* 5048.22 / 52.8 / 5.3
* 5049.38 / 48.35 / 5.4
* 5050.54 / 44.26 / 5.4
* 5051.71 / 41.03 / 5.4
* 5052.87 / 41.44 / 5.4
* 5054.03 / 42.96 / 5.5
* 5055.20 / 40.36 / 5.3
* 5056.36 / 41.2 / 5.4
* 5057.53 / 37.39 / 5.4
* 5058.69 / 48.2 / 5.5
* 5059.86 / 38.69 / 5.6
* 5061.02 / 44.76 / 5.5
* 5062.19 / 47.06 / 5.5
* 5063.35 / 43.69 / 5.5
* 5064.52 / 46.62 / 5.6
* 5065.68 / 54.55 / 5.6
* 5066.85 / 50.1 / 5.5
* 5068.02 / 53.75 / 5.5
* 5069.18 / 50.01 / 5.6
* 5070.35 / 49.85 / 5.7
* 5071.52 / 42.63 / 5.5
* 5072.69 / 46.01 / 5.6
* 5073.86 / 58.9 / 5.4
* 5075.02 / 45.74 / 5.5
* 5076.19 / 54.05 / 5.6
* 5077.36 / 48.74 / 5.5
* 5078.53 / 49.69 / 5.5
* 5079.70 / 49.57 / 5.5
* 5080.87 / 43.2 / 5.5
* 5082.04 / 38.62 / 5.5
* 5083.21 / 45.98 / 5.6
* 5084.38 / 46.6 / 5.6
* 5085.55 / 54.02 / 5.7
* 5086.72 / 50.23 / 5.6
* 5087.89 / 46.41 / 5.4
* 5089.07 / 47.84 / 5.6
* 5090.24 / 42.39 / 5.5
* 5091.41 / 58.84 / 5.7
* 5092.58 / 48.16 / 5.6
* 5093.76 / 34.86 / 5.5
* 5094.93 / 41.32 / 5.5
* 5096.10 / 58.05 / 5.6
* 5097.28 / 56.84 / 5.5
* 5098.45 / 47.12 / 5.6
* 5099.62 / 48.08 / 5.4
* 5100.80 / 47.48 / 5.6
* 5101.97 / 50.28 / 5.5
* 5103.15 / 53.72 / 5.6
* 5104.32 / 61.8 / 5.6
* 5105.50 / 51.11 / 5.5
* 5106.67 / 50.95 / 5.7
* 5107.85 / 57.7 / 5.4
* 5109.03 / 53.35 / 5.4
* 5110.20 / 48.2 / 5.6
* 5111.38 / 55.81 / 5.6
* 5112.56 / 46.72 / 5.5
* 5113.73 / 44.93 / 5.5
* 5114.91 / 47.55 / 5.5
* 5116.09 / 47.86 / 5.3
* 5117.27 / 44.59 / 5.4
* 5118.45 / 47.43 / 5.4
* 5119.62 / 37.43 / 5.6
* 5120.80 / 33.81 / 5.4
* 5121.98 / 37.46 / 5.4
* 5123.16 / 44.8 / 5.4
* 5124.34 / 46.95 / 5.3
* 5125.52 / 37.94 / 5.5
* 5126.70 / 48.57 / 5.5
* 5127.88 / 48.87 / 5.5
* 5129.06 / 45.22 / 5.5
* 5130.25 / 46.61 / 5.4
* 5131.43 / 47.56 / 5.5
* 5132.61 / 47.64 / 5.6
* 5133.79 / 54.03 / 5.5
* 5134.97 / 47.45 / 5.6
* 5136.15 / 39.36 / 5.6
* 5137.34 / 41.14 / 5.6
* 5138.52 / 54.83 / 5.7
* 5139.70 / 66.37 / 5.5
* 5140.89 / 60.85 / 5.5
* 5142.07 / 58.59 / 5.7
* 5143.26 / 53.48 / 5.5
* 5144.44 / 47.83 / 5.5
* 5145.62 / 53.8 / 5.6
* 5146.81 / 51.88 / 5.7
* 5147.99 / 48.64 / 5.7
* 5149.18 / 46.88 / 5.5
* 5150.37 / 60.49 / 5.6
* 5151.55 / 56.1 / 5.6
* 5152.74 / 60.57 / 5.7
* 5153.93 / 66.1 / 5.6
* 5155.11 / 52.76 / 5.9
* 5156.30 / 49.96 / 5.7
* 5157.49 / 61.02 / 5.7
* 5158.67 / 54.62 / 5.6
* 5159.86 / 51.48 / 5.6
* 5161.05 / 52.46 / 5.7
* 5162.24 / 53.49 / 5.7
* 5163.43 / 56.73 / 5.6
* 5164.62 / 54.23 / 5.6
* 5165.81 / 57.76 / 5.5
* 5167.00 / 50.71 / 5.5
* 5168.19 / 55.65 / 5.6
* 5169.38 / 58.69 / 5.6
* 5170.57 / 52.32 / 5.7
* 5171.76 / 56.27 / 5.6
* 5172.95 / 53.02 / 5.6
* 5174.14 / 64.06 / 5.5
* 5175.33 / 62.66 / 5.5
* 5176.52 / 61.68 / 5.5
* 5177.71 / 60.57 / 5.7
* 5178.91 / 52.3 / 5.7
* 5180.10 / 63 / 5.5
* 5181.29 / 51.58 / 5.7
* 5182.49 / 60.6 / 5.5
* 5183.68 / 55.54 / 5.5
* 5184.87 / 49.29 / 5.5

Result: 0.05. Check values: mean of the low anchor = 34.5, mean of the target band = 35.6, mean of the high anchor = 50.8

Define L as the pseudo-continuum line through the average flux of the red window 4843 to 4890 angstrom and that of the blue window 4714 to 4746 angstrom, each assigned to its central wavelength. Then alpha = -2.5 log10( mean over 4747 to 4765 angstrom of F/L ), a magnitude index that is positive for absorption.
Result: 0.09 mag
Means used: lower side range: 34.6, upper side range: 38.5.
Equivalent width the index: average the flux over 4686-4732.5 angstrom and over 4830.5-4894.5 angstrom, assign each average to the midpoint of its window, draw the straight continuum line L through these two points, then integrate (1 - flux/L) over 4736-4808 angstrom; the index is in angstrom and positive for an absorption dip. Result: 4.89 angstrom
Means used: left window 35.6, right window 39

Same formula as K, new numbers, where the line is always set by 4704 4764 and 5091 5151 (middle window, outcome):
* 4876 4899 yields 0.02 mag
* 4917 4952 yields 0.20 mag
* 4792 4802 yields -0.02 mag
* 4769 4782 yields 0.03 mag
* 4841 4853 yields 0.09 mag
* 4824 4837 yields -0.08 mag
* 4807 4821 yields 0.03 mag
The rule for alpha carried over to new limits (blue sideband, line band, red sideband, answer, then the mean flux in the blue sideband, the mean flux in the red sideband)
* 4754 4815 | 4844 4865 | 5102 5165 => 0.04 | 34.6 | 50.7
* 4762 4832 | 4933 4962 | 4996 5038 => 0.14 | 35.3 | 43.2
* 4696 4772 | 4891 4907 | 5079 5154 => 0.11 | 34.2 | 49.2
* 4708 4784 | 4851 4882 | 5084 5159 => 0.01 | 34.1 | 50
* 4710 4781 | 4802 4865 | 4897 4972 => -0.04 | 34.2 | 37.2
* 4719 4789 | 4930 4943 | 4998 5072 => 0.15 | 34.2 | 43.8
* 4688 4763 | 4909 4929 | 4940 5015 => 0.05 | 34.9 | 41.9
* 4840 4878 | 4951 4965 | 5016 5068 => -0.05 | 38.1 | 42.7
